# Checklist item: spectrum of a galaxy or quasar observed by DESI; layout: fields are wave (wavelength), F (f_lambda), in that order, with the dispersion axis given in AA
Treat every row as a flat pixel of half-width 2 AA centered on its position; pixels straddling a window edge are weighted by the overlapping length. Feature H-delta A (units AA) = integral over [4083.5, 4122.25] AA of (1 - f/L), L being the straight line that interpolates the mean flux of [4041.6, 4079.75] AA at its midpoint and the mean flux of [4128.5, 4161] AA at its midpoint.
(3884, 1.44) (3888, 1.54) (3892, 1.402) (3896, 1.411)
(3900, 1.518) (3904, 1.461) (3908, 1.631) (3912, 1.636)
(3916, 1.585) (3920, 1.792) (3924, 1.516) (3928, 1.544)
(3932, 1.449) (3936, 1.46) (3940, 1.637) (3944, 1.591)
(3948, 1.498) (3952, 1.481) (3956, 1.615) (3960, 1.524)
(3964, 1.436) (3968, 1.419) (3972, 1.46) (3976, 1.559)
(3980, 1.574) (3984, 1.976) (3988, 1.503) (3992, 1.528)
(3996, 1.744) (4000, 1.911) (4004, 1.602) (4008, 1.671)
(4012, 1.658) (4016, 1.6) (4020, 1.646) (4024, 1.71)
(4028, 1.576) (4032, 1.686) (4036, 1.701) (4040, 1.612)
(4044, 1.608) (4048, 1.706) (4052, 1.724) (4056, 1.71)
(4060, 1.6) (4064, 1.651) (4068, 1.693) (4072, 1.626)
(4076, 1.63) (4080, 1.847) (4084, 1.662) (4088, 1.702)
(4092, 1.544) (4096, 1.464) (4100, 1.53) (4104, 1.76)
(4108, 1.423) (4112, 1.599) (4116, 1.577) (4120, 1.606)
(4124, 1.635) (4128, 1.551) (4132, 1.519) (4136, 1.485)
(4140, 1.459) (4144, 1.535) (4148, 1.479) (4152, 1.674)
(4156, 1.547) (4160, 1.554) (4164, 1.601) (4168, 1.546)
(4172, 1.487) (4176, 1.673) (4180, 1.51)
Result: 0.4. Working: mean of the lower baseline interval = 1.67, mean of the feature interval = 1.58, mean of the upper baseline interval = 1.53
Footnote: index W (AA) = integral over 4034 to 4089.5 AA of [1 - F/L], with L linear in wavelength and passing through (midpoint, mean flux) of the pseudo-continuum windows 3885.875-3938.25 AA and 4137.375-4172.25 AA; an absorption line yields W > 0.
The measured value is -4.9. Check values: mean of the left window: 1.53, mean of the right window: 1.54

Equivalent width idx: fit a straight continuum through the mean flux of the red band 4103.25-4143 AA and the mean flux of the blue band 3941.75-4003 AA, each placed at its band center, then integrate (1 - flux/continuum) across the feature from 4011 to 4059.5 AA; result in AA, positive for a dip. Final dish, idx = -2.6 AA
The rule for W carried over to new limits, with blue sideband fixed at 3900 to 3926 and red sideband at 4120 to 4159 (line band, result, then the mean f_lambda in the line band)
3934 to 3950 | 0.4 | 1.55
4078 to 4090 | -1.4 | 1.74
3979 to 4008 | -2.1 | 1.69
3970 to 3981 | 0.4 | 1.53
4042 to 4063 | -1.4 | 1.67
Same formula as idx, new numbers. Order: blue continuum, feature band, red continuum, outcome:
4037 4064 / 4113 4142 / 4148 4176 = 0.9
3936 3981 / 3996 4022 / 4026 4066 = -1.4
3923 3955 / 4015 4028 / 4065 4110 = -0.5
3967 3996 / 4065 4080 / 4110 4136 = -0.9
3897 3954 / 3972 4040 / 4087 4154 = -4.4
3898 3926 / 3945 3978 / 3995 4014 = 3.1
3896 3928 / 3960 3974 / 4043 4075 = 1.4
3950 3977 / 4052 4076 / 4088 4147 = -2.0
